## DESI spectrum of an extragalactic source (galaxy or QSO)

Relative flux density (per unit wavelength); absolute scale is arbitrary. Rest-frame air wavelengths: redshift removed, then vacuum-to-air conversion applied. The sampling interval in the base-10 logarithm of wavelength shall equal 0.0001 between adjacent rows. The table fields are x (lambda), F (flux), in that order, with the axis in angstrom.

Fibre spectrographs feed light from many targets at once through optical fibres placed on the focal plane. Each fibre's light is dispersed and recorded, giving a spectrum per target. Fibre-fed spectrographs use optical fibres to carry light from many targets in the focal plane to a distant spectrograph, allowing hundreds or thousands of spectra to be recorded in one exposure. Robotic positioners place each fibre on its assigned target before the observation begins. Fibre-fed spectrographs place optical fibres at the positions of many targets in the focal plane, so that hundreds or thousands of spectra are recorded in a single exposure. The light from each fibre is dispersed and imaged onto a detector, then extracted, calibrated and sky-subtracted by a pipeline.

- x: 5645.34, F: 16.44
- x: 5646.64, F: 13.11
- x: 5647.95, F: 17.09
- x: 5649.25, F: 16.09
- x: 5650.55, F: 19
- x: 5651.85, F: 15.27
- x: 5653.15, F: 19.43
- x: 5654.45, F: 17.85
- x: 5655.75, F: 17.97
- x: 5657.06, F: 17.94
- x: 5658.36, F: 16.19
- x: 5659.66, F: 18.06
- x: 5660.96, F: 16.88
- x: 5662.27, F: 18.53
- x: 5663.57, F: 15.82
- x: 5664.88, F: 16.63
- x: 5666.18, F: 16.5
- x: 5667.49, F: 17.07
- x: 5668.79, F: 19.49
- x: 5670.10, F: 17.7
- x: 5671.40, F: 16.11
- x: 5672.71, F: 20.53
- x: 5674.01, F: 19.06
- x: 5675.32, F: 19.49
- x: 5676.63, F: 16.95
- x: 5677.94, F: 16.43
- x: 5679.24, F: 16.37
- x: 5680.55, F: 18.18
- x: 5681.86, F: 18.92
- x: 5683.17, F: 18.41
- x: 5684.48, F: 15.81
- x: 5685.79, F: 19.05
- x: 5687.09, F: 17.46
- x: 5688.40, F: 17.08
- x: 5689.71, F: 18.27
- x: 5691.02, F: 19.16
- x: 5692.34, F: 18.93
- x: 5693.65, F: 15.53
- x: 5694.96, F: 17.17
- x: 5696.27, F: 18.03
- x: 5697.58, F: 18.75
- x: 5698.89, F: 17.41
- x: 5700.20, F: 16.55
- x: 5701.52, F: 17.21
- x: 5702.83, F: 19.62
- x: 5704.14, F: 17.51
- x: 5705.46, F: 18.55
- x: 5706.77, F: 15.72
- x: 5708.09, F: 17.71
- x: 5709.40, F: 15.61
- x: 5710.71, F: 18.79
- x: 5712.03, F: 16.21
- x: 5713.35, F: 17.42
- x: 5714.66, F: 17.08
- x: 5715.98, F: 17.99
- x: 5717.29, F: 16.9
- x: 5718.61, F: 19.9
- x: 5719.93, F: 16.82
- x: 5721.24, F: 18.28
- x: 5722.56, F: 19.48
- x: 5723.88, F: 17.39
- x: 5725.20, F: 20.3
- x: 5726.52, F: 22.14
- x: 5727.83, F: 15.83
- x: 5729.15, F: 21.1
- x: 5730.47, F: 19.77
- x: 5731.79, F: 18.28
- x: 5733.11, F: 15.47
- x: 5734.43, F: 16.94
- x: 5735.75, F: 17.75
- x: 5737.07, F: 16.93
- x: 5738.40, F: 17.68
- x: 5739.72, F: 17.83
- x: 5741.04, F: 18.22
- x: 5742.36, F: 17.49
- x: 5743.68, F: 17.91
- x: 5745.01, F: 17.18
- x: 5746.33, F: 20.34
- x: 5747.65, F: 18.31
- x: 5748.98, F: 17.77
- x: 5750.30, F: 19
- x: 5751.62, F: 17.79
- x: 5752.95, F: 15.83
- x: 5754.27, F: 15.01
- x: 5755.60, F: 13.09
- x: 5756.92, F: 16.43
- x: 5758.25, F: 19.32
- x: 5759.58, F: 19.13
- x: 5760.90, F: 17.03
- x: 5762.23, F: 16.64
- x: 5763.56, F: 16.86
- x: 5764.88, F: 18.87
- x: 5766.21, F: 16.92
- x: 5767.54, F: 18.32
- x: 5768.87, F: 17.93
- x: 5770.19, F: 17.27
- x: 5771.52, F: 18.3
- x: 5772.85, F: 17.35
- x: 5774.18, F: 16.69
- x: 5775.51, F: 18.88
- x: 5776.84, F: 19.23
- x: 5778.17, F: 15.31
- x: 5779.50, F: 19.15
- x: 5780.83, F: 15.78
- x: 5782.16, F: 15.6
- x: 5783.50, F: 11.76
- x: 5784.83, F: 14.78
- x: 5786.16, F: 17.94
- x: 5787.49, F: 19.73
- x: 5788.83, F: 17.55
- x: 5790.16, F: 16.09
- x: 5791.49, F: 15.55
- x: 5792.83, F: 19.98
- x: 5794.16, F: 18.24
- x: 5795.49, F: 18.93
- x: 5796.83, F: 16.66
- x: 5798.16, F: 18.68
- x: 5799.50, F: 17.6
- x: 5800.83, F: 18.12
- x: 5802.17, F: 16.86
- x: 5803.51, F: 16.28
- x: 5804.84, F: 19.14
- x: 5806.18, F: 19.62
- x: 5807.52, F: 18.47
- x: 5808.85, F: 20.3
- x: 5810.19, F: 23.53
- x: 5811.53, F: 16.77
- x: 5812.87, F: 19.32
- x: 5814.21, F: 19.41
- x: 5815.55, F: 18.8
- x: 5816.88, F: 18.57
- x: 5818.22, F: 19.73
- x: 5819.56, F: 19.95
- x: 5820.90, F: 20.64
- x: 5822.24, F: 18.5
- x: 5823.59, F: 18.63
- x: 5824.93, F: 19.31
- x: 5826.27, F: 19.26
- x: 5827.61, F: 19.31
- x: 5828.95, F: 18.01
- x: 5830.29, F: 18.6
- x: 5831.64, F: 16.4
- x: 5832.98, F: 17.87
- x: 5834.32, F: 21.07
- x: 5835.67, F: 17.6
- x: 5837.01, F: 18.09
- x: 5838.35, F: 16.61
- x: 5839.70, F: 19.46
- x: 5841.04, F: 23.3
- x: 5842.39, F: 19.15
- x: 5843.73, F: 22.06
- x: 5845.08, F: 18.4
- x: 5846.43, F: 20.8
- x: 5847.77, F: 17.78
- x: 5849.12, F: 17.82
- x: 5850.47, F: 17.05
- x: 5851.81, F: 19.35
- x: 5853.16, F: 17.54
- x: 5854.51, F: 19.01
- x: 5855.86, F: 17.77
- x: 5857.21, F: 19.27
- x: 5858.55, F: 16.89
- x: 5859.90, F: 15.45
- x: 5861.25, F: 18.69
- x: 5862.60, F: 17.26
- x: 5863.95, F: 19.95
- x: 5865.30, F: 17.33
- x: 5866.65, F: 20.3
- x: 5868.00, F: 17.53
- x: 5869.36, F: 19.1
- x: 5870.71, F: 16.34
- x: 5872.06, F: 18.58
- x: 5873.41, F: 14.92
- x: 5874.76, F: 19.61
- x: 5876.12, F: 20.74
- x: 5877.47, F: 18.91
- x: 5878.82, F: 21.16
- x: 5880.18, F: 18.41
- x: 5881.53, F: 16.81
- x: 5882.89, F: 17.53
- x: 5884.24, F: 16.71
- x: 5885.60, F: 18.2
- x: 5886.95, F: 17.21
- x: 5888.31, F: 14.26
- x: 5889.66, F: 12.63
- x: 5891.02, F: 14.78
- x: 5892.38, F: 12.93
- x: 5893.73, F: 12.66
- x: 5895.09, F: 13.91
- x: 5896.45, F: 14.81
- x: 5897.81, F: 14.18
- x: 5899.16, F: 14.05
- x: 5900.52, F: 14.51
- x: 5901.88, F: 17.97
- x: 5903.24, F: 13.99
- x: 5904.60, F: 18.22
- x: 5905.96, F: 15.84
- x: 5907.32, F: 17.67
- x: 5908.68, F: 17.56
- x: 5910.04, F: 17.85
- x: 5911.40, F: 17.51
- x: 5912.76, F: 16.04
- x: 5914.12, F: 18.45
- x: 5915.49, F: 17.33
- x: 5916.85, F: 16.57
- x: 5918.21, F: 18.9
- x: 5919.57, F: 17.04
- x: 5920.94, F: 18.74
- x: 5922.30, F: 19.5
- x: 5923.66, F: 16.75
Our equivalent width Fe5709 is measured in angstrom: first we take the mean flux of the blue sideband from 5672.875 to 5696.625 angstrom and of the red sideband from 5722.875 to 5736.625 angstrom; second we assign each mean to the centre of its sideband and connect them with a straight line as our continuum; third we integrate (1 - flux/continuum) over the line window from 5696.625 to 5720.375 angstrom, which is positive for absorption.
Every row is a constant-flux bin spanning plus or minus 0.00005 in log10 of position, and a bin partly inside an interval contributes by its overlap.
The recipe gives 0.8 angstrom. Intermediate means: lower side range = 17.8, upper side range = 18.5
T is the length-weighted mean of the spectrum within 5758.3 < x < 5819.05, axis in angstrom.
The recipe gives 17.9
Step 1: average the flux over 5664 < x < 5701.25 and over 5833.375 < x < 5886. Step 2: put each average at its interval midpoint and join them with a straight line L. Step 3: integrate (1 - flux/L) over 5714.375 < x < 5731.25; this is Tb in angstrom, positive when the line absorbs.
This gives -0.76 angstrom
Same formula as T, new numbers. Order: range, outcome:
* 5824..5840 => 18.4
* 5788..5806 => 17.7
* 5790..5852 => 18.8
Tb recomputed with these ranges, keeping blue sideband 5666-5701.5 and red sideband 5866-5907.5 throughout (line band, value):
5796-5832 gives -3.74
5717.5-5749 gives -1.41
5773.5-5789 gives 0.33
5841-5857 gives -2.10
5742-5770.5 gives -0.19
